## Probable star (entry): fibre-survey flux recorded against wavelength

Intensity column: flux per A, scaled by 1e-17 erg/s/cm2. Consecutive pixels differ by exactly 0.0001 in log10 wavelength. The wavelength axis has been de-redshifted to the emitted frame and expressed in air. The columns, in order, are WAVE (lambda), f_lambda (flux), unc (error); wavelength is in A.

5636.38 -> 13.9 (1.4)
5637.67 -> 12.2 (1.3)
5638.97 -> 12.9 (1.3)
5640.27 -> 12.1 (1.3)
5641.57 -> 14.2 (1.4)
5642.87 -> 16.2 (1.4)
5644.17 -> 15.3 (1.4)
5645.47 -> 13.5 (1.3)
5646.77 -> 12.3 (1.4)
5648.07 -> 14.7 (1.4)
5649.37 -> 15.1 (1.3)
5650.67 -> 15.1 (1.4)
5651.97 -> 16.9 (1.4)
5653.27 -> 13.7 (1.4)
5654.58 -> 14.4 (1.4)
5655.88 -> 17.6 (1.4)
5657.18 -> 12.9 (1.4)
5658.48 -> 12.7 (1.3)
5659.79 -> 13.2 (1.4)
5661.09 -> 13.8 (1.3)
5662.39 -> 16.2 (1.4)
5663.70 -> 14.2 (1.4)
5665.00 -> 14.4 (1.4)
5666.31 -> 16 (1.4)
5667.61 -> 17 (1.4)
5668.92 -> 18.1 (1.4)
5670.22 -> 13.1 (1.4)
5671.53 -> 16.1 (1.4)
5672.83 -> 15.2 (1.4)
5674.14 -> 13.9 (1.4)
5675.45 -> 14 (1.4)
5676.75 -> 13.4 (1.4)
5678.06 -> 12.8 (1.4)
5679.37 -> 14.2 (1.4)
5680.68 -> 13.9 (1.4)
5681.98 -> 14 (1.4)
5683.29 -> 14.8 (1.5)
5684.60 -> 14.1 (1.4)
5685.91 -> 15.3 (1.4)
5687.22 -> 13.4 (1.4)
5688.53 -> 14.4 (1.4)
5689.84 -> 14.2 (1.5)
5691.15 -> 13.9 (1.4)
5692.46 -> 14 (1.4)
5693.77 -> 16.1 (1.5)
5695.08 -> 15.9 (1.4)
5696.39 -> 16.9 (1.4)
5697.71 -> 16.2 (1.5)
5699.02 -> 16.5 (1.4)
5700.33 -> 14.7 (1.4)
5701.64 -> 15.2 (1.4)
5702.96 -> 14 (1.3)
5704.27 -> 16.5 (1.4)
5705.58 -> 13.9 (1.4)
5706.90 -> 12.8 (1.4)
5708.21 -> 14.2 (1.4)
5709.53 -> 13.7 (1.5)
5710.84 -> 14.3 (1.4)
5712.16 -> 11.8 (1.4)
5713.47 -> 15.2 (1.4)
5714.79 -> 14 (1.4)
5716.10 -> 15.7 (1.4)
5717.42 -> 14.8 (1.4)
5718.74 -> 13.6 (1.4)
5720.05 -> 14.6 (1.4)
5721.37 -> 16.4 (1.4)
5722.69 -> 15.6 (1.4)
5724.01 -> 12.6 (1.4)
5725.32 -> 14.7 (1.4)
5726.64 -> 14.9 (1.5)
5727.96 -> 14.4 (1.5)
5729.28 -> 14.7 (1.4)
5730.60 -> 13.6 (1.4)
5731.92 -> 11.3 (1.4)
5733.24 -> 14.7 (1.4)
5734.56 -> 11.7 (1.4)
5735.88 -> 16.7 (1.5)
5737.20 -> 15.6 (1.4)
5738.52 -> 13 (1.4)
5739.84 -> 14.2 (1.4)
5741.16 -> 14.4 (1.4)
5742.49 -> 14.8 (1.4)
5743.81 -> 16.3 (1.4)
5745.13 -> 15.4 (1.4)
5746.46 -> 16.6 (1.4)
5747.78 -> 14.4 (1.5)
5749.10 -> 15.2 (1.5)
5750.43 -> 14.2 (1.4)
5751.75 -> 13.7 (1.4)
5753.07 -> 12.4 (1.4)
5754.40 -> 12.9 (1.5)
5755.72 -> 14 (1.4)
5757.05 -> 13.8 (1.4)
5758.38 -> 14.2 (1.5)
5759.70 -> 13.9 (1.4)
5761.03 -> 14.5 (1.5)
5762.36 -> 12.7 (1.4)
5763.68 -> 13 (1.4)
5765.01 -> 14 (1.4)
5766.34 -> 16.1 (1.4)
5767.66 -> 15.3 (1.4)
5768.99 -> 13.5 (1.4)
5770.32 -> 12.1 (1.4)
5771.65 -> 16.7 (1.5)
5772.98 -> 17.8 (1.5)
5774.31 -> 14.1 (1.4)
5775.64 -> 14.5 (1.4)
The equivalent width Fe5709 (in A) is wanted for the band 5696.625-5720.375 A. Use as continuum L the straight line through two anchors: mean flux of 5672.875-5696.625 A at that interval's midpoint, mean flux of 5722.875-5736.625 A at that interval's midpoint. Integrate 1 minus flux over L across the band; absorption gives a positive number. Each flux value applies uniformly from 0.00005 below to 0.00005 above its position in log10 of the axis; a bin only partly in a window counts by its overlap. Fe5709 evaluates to -0.7 A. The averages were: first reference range 14.4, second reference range 14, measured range 14.6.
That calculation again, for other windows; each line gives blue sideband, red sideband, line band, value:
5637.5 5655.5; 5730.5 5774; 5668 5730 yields -1.3 A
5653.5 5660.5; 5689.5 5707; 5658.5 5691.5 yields 0.1 A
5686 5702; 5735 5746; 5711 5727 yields 0.6 A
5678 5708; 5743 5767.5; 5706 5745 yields 0.6 A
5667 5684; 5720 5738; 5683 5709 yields -0.5 A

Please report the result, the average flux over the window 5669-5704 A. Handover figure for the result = 14.7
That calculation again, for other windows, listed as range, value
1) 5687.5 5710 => 14.9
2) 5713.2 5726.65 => 14.7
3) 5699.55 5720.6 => 14.3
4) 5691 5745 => 14.6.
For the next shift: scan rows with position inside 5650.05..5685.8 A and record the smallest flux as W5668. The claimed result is 12.7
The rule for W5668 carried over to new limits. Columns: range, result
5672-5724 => 11.8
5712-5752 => 11.3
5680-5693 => 13.4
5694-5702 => 14.7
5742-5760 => 12.4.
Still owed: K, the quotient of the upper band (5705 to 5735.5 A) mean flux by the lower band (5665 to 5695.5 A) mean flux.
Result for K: 0.96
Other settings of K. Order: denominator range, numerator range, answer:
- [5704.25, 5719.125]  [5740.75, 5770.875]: 1.01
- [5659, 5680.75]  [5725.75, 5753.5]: 0.98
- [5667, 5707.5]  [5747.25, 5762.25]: 0.94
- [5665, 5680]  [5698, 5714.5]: 0.97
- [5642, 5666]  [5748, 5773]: 0.97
